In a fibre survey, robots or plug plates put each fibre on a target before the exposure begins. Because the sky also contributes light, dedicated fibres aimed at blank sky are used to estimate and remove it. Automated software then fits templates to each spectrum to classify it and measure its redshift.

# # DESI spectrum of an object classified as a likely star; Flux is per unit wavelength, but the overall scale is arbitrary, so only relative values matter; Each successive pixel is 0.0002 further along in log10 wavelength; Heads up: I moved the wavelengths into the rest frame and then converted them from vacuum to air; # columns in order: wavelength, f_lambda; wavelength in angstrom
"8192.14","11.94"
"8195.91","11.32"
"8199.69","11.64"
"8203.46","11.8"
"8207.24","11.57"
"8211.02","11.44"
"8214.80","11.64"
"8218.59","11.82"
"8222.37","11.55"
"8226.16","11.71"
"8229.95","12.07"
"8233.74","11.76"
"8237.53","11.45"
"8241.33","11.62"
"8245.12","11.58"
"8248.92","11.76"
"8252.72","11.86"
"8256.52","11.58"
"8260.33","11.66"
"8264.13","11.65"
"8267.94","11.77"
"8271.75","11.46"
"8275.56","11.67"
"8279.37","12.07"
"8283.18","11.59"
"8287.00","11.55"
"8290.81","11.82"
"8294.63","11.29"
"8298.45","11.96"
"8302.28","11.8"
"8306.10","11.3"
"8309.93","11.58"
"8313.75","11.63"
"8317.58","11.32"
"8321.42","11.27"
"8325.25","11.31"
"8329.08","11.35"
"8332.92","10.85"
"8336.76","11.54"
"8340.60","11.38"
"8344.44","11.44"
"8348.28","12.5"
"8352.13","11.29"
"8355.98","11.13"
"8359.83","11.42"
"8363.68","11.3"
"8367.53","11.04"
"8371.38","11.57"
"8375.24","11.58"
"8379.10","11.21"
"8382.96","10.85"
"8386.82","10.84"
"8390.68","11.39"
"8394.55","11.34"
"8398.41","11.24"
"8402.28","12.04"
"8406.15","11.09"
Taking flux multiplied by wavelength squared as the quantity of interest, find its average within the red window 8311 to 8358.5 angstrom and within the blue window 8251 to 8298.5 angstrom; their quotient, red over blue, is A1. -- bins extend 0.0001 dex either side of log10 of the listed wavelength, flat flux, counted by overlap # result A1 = 1.0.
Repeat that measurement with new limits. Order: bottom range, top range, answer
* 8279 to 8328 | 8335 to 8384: 1.00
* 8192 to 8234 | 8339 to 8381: 1.02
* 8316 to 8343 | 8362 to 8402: 1.01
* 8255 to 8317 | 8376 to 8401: 0.99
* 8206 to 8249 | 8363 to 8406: 1.01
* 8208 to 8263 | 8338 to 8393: 1.00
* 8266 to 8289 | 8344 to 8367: 1.00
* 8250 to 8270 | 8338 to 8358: 1.01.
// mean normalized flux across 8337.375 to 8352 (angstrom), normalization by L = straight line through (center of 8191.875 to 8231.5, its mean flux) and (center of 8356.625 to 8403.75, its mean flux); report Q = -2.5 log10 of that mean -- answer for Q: -0.03 mag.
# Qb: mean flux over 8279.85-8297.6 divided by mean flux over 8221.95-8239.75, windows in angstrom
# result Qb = 1.0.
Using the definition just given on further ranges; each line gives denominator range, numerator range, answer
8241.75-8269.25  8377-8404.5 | 0.96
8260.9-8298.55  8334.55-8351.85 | 1.00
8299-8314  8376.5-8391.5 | 0.95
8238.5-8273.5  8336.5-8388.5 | 0.97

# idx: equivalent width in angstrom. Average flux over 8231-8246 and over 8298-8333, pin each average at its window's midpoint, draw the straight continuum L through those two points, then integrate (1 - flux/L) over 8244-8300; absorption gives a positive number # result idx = -0.6 angstrom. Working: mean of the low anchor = 11.6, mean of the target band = 11.7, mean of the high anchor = 11.4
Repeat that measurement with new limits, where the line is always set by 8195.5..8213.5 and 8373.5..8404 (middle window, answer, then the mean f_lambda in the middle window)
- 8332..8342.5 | 0.08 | 11.3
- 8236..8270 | -0.45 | 11.7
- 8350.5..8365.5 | 0.09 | 11.3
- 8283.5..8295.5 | -0.13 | 11.6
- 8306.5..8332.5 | 0.08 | 11.4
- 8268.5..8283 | -0.31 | 11.7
